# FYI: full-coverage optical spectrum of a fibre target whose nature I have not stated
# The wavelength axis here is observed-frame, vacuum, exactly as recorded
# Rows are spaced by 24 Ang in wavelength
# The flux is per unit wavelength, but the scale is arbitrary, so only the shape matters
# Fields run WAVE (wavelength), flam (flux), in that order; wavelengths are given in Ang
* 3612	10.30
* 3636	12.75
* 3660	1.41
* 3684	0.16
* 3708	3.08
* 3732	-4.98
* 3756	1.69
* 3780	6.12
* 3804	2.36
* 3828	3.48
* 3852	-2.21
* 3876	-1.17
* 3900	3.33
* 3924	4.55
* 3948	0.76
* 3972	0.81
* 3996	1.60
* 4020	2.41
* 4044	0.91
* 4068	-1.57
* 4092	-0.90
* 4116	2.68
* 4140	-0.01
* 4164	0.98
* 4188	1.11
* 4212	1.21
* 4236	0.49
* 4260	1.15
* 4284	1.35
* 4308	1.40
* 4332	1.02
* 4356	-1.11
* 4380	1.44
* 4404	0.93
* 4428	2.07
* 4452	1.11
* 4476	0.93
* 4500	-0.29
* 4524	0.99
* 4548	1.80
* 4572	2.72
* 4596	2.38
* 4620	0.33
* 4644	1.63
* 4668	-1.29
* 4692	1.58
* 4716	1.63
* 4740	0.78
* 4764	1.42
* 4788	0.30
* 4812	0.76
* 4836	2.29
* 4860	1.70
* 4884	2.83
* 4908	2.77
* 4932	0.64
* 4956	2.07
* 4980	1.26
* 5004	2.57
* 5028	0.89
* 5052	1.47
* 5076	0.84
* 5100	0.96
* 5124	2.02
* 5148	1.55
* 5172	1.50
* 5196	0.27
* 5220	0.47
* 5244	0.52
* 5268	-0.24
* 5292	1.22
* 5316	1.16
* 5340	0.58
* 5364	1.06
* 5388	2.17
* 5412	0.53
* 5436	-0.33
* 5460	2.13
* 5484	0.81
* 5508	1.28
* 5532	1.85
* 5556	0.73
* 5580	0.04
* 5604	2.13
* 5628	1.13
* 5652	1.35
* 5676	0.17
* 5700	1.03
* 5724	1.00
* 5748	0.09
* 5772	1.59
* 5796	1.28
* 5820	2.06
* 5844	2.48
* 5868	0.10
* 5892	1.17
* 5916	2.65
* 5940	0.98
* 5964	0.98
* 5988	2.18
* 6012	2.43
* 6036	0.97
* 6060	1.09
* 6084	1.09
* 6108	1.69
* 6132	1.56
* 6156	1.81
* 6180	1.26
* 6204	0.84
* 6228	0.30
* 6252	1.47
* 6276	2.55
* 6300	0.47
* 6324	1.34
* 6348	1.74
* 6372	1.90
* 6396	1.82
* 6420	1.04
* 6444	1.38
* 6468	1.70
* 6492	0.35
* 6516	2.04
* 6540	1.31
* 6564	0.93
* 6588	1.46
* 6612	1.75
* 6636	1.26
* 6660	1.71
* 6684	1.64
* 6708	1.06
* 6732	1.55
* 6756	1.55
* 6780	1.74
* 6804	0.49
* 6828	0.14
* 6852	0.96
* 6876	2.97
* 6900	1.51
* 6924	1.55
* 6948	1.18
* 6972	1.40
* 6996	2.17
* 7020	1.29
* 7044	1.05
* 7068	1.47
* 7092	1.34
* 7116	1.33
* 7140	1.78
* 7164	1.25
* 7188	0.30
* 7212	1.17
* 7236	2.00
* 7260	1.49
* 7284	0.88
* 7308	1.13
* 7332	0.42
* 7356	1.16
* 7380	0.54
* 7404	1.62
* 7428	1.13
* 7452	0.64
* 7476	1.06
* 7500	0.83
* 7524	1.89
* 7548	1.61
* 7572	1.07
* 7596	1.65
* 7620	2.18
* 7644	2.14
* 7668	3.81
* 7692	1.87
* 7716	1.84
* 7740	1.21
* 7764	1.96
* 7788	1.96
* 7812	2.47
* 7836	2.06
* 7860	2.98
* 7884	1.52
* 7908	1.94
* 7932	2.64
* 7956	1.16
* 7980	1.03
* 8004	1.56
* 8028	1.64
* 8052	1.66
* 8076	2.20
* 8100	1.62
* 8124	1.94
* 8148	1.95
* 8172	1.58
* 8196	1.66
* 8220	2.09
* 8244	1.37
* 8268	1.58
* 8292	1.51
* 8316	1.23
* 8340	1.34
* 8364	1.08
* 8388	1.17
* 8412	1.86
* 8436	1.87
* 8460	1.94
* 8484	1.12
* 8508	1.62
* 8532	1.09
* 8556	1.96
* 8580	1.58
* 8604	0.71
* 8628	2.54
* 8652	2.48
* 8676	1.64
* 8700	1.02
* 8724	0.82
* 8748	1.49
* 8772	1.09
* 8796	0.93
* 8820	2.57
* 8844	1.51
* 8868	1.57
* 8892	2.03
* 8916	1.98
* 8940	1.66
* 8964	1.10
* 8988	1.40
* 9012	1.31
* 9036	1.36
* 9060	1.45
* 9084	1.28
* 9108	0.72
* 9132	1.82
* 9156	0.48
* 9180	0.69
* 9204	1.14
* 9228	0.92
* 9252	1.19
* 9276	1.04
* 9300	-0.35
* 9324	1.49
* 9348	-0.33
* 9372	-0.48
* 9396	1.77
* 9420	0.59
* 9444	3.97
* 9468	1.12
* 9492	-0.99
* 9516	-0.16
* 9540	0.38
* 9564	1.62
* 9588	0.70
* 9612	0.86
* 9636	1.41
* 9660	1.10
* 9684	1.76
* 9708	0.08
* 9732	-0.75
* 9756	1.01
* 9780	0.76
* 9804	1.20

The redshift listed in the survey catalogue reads 0.17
